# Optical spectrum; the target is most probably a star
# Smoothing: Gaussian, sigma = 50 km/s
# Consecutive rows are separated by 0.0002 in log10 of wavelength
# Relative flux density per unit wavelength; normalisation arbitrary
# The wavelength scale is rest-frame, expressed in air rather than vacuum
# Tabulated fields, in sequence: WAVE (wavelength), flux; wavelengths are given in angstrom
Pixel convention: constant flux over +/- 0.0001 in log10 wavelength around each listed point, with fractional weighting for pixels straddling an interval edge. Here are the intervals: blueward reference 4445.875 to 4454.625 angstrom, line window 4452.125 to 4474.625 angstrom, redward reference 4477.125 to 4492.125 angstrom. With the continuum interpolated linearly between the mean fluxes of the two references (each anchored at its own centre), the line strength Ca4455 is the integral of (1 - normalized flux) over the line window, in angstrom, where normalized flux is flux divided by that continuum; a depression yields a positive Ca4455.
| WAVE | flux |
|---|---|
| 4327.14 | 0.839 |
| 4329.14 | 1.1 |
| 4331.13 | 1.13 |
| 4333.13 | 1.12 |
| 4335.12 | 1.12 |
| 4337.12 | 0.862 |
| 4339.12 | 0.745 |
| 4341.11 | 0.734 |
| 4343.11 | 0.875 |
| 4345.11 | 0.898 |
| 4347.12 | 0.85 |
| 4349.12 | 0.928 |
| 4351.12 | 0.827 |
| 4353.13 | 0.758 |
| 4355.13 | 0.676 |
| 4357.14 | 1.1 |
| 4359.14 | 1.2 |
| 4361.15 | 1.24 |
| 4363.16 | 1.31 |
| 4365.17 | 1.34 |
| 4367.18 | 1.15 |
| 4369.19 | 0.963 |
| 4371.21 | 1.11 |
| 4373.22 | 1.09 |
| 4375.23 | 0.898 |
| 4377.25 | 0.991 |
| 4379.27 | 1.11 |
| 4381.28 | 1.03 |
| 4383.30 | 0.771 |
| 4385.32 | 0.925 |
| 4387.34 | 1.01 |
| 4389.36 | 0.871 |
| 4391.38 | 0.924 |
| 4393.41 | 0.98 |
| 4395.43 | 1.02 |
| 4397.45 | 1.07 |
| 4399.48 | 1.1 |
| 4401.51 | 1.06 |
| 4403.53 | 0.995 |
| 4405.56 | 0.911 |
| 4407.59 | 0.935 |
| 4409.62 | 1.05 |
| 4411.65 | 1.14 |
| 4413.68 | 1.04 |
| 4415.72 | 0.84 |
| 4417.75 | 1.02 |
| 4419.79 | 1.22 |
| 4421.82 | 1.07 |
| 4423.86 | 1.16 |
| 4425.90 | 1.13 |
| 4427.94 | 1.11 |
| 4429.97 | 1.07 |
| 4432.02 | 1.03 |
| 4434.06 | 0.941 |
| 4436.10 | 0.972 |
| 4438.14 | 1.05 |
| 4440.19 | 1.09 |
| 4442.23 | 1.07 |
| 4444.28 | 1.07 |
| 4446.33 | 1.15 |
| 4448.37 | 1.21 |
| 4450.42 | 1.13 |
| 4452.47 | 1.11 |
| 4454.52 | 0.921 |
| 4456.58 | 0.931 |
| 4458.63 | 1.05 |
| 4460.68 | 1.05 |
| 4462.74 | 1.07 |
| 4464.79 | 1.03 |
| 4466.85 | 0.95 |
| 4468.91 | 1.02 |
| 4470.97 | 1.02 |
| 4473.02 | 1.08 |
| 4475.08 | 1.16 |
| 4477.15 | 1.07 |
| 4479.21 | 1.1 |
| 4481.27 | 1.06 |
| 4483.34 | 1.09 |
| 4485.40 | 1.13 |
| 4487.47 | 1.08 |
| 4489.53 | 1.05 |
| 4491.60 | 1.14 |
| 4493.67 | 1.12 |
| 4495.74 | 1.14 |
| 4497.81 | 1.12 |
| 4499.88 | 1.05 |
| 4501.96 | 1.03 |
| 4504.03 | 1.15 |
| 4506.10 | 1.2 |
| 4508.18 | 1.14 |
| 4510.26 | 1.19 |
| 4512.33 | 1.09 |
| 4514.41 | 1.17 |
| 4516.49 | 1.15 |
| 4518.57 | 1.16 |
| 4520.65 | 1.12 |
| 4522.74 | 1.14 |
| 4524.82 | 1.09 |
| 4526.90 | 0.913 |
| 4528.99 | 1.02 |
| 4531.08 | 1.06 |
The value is 1.8 angstrom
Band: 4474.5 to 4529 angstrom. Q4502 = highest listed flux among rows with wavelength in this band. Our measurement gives 1.2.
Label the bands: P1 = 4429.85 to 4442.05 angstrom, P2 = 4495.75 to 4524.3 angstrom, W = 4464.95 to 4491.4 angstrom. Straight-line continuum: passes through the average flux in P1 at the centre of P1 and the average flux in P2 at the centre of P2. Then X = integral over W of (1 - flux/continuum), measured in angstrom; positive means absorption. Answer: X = 0.4 angstrom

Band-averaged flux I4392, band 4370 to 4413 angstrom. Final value 1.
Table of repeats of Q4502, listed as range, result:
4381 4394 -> 1.03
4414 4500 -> 1.22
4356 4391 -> 1.34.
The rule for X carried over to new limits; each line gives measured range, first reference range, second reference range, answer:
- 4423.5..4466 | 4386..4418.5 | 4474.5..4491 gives -0.63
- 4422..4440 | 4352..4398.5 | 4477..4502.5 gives -0.05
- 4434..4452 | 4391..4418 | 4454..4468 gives -1.43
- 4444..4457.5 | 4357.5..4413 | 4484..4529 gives 0.05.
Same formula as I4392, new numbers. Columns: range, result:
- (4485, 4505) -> 1.1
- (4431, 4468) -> 1.05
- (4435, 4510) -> 1.08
